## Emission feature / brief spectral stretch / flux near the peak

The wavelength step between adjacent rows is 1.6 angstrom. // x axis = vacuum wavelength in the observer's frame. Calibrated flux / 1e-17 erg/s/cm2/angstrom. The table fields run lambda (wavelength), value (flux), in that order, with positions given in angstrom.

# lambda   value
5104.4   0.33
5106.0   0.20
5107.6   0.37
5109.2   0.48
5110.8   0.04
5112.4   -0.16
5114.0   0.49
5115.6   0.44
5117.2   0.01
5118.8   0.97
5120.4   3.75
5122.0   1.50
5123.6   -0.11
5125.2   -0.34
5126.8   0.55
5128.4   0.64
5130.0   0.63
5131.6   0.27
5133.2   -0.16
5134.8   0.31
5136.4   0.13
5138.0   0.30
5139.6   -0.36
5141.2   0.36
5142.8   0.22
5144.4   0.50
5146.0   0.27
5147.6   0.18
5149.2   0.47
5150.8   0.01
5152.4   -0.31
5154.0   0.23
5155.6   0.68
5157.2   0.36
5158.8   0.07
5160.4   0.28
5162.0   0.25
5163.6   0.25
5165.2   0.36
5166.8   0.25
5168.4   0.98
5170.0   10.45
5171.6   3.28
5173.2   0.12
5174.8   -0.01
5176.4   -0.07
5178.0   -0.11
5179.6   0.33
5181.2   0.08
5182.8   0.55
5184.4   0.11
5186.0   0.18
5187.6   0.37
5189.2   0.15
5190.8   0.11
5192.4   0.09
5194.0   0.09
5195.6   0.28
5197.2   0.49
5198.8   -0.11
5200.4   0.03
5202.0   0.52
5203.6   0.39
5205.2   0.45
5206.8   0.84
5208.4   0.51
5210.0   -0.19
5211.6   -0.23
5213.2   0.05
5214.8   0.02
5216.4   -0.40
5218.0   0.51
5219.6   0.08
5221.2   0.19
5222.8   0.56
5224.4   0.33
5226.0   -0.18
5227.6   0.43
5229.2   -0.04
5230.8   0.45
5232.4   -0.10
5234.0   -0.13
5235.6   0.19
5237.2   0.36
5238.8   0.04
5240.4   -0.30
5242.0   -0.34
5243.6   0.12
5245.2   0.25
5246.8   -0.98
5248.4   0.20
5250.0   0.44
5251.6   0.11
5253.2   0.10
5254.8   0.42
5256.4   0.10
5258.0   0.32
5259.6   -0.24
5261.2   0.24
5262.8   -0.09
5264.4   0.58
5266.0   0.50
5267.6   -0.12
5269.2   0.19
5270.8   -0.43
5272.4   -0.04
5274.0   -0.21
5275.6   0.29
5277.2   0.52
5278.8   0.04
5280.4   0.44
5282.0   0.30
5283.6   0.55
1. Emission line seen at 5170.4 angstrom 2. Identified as [O III]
